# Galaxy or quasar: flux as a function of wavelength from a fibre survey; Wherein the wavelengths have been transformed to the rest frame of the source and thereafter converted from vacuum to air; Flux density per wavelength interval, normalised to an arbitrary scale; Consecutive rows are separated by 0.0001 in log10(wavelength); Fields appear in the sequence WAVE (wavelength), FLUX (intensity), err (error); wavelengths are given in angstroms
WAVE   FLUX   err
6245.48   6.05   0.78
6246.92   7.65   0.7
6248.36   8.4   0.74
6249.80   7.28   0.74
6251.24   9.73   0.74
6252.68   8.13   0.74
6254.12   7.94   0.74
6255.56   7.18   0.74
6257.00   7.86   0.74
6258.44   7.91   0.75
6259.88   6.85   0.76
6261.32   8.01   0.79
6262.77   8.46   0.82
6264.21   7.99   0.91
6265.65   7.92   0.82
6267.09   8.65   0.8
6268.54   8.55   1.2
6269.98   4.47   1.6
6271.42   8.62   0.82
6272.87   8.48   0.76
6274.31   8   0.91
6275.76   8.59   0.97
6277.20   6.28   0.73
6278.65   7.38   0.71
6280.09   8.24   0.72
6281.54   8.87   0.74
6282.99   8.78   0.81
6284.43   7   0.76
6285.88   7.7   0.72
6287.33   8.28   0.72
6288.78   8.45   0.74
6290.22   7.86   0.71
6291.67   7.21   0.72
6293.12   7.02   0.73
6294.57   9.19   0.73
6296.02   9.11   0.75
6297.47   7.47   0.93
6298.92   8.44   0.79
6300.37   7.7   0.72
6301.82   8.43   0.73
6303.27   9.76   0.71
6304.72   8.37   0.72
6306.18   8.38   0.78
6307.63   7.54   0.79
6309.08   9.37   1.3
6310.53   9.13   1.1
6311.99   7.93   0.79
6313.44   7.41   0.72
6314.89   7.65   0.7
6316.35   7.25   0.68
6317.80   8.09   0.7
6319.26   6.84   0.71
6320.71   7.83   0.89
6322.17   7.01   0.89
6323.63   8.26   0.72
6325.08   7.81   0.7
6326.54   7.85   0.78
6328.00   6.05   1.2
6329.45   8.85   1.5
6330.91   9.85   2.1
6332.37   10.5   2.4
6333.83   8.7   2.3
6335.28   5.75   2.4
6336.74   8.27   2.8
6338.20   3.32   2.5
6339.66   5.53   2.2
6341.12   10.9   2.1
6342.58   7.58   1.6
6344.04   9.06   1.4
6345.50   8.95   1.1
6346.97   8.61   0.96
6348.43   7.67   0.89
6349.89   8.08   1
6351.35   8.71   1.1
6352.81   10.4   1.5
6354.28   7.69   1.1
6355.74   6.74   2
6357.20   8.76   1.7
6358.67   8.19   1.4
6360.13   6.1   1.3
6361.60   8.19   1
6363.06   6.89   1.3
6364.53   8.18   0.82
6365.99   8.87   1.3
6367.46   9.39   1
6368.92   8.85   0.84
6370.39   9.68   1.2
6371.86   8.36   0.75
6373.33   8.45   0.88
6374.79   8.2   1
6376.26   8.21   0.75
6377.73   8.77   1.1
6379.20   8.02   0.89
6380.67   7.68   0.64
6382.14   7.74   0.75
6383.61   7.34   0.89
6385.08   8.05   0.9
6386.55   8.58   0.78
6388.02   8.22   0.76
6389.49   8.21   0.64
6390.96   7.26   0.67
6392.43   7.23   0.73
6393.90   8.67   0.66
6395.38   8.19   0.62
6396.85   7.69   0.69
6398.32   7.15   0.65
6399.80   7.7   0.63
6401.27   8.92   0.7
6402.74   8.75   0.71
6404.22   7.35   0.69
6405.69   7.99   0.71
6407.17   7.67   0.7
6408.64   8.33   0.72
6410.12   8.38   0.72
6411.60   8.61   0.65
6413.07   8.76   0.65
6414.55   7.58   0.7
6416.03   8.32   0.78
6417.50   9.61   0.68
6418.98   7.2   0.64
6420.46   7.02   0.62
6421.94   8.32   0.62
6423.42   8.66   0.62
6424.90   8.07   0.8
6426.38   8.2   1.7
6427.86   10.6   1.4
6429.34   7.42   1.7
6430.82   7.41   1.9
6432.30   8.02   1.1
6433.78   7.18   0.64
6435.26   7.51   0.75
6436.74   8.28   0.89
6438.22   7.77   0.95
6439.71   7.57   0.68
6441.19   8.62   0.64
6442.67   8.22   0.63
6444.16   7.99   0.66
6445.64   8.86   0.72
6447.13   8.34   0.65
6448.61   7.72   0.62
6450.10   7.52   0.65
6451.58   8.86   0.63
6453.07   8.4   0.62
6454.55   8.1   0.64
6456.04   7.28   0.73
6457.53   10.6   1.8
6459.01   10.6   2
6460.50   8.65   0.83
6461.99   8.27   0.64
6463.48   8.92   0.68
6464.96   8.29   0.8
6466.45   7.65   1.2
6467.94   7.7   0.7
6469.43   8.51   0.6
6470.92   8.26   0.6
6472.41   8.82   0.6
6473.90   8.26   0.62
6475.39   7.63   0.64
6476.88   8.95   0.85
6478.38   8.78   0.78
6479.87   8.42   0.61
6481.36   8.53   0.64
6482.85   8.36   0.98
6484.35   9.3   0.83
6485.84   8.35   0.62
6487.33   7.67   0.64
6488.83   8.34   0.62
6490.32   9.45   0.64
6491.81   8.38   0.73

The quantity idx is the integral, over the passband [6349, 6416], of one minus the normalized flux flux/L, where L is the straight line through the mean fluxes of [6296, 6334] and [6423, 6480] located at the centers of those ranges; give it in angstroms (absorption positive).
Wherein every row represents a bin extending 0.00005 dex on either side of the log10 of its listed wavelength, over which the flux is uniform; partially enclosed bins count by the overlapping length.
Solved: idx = 0.8 angstroms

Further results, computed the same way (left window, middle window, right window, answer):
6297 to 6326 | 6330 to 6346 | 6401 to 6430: 0.13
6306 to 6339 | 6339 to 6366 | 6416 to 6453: -0.91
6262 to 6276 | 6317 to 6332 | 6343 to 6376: 0.54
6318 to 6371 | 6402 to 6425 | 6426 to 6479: 0.17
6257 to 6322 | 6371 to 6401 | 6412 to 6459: 0.52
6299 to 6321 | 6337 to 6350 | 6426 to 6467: 0.68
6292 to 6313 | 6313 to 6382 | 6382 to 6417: 1.50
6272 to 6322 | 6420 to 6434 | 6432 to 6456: -0.18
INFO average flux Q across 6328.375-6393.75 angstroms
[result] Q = 8.14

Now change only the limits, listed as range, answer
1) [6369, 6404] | 8.13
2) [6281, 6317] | 8.17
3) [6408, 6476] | 8.28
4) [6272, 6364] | 8.01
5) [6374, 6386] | 8.01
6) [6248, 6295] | 7.91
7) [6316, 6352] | 7.9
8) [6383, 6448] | 8.09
